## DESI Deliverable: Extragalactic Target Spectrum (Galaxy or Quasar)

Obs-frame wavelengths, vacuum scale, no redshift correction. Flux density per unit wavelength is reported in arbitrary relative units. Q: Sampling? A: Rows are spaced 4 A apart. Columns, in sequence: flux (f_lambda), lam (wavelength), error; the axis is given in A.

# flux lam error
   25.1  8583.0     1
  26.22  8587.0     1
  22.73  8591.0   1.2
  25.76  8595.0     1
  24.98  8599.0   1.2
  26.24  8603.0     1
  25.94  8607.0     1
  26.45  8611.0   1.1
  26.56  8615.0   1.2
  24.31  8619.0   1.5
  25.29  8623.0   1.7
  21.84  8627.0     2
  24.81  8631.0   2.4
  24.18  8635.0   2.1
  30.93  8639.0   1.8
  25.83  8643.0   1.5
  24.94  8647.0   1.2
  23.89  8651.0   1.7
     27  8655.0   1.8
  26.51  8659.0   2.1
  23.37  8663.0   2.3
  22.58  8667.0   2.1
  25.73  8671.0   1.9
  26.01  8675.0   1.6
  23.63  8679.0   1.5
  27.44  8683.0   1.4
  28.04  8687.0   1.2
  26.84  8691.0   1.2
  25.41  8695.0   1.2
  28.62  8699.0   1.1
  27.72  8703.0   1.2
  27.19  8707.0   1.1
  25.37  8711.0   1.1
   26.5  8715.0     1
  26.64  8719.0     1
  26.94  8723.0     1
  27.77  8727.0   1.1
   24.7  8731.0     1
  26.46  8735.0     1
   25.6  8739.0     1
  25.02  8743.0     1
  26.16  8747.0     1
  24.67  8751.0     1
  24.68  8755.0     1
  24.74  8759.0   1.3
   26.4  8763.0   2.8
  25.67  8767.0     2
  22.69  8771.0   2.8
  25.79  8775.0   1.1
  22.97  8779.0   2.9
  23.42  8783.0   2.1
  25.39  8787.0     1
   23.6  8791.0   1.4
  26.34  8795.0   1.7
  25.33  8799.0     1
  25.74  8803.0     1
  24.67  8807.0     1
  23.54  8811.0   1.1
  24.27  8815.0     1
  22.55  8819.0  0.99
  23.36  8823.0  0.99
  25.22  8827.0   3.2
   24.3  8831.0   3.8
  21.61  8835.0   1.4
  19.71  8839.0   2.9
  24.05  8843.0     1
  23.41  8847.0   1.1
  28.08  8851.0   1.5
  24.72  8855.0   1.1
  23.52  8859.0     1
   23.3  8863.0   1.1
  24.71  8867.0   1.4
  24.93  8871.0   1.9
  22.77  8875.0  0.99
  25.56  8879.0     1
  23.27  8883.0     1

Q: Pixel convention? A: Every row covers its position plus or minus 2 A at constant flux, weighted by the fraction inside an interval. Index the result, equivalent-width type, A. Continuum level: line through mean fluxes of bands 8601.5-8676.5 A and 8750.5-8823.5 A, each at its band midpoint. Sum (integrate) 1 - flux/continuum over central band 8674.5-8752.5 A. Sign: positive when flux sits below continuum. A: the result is -4.36 A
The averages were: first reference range 25.4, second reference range 24.5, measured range 26.4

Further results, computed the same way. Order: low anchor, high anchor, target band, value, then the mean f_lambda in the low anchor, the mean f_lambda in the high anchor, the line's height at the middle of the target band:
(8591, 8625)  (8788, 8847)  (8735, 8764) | -1.1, 25.5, 23.9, 24.4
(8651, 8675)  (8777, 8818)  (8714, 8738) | -1.6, 25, 24.5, 24.8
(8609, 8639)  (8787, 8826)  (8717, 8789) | -1.9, 25.2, 24.5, 24.7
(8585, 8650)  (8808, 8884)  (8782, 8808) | -0.9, 25.4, 23.9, 24.2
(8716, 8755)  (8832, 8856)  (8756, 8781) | 0.5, 25.9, 23.6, 25.2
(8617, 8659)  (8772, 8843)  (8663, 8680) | 0.5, 25.4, 24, 25.1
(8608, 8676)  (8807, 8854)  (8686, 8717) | -2.7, 25.3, 23.7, 24.8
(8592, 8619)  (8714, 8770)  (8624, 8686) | 1.1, 25.7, 25.8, 25.8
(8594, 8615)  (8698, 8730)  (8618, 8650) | 1.2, 25.9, 27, 26.2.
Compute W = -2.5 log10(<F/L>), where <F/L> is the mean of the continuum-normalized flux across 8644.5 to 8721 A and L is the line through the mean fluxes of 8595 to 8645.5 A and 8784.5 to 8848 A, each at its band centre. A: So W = -0.04 mag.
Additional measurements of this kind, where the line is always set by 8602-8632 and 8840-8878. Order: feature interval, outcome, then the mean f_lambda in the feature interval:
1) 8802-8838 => 0.03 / 23.8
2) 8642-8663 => -0.02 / 25.4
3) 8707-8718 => -0.06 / 26.2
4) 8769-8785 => 0.04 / 23.7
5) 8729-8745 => -0.03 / 25.4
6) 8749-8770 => -0.02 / 25.1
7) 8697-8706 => -0.13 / 28.1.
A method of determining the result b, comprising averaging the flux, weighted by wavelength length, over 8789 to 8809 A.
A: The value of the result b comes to 25.1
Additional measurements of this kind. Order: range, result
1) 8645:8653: 24.4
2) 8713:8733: 26.5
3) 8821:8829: 24.3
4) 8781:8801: 24.8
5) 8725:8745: 25.9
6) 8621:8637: 24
